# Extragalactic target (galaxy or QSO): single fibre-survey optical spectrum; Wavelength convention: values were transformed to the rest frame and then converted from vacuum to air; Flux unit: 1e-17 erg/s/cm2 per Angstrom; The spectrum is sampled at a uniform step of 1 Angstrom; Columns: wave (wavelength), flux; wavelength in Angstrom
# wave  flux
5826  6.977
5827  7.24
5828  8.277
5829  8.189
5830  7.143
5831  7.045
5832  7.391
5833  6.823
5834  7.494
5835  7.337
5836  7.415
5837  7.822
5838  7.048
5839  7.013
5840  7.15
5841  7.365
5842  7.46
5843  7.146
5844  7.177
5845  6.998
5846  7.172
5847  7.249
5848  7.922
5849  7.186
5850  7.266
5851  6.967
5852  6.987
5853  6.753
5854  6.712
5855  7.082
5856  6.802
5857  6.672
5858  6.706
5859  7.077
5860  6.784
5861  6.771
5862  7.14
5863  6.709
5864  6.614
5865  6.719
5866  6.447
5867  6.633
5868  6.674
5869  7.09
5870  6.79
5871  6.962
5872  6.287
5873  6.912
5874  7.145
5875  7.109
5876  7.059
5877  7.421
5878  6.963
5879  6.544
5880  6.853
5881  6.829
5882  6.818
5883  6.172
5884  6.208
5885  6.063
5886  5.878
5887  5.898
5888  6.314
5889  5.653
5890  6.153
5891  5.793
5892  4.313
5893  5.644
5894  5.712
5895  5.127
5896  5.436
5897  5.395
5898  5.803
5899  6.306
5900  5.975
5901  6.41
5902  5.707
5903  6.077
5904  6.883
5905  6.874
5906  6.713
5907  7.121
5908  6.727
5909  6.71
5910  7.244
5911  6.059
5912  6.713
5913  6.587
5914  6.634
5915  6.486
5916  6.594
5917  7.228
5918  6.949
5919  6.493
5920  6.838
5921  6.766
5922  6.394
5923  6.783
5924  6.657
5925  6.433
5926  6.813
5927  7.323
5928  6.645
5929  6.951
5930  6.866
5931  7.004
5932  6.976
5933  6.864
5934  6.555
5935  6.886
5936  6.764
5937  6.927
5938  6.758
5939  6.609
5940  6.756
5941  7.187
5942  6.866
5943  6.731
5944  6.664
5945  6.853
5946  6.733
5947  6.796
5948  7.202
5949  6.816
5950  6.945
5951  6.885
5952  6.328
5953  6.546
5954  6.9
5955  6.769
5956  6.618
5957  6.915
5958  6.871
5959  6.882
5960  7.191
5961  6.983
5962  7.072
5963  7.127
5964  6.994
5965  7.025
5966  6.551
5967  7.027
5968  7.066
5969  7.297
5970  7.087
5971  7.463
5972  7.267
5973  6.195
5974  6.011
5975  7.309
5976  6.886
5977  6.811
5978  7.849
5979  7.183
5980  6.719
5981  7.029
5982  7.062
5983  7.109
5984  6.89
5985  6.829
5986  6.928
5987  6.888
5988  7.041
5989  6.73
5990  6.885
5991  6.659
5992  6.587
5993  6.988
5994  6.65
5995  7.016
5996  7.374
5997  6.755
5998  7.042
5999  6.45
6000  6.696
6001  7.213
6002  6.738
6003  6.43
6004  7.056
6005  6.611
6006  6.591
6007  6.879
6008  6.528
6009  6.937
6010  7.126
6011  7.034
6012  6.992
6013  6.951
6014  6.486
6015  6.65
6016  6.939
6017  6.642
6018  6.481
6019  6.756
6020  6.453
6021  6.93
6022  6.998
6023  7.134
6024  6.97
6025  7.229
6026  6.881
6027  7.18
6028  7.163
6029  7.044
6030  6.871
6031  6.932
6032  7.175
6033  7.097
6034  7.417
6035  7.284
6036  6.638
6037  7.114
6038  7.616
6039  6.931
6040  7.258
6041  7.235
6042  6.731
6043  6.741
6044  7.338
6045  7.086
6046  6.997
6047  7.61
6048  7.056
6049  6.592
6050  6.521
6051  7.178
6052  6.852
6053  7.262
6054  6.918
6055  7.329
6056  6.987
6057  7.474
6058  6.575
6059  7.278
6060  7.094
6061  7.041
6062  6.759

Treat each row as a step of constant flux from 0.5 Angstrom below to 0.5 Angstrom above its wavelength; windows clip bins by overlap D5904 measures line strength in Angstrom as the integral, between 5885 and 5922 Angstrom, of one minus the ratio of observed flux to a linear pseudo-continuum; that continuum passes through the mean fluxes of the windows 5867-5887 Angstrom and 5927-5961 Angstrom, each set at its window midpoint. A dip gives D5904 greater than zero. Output 2.7 Angstrom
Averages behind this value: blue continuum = 6.7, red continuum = 6.84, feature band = 6.26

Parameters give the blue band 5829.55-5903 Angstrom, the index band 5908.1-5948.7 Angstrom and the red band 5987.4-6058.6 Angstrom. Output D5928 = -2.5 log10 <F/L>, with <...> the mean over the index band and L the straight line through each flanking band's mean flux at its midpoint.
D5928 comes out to 0.00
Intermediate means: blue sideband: 6.68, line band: 6.78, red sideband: 6.94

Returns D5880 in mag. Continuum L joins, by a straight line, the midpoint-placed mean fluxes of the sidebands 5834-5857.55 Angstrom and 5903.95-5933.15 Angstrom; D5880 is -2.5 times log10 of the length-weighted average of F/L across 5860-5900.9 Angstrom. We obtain 0.101 mag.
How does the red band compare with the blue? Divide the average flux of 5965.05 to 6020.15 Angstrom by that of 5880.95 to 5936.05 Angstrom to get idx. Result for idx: 1.07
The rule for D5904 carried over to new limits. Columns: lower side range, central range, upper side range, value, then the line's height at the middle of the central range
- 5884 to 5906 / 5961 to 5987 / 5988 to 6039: -1.67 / 6.57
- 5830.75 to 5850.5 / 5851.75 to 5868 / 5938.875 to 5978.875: 0.98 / 7.22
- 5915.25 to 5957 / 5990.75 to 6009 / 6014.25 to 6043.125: 0.33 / 6.92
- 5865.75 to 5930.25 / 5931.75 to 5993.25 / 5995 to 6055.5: -1.60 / 6.72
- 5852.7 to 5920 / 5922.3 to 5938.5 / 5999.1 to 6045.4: -0.44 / 6.64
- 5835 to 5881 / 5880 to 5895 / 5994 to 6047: 2.20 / 6.99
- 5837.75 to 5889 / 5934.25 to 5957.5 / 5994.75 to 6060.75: 0.35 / 6.9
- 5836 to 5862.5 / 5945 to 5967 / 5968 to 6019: 0.22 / 6.94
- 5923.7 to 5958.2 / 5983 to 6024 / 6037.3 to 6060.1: 0.79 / 6.96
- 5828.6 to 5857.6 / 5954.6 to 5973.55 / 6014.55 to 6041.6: 0.27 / 7.07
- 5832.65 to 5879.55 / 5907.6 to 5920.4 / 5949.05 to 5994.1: 0.46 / 6.96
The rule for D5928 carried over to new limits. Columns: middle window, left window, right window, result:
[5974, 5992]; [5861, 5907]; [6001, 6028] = -0.03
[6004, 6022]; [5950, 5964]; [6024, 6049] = 0.04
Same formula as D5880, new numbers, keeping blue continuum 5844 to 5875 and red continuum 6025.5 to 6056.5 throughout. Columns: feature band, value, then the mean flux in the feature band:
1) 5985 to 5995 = 0.03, 6.83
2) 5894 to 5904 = 0.19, 5.85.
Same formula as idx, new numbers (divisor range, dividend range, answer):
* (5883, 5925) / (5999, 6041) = 1.10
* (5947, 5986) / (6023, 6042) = 1.02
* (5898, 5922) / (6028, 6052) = 1.07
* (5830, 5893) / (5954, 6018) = 1.01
